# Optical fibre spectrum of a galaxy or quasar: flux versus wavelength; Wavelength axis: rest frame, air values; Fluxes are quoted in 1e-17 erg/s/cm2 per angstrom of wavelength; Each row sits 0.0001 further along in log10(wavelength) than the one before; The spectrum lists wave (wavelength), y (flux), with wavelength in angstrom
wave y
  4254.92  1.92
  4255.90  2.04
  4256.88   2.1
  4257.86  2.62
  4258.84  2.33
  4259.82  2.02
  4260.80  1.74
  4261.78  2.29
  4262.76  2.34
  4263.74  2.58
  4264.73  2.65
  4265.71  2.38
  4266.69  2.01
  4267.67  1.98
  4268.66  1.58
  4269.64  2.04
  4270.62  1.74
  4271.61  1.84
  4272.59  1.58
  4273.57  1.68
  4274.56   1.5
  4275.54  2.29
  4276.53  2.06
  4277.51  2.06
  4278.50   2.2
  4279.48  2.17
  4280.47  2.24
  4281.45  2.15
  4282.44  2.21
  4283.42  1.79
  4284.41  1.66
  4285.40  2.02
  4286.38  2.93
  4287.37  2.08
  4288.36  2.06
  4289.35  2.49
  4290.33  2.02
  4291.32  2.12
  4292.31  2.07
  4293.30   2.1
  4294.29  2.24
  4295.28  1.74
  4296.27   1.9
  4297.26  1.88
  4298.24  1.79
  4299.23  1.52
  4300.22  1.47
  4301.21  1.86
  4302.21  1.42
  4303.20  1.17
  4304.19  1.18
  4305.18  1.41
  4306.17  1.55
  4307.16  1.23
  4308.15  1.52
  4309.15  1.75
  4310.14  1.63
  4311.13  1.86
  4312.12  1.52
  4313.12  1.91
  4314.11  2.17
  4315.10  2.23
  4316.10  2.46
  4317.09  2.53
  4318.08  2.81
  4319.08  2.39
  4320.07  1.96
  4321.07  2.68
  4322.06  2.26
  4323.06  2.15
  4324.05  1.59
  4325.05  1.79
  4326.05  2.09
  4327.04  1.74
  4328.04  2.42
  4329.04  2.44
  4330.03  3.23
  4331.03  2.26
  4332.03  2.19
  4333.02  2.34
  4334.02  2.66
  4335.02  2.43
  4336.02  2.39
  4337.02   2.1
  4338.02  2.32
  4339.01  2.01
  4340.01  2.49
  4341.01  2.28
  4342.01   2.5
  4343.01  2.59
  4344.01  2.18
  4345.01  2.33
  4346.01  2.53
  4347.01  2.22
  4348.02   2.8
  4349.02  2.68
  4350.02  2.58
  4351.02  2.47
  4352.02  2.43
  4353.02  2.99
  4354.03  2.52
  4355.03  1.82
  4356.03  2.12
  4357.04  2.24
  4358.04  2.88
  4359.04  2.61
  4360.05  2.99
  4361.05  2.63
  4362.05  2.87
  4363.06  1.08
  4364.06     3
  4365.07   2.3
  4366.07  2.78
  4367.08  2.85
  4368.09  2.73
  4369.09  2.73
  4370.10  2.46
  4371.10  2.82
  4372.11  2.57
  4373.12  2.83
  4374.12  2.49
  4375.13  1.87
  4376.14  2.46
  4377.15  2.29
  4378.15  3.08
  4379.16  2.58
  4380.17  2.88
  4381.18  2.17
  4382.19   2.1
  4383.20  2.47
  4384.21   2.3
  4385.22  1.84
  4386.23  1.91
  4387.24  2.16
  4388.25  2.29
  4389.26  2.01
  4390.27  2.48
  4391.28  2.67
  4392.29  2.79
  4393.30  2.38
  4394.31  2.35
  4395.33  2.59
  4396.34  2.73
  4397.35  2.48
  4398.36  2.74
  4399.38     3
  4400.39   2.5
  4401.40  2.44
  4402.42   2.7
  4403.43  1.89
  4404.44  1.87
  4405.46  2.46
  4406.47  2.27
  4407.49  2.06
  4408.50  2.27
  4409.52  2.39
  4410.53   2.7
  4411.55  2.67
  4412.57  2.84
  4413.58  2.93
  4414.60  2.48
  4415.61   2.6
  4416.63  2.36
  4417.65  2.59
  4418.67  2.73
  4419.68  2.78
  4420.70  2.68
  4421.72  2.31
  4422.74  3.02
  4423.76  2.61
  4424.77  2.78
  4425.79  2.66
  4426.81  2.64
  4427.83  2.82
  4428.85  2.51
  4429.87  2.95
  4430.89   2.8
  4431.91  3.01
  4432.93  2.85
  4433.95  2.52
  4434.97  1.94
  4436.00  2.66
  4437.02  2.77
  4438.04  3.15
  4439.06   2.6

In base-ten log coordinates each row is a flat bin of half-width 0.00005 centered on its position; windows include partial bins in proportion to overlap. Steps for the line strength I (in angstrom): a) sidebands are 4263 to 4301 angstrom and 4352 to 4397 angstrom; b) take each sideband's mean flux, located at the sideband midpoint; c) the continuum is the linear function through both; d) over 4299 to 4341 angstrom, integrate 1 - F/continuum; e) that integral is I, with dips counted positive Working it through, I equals 3.42 angstrom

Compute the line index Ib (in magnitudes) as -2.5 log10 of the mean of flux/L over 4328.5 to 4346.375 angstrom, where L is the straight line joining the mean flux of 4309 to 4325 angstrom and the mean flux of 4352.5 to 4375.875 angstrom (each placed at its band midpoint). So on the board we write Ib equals -0.05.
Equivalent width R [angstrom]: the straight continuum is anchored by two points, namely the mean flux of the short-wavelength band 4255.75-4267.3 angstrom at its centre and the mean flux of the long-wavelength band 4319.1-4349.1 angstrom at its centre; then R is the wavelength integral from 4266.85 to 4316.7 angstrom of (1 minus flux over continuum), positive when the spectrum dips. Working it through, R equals 8.8 angstrom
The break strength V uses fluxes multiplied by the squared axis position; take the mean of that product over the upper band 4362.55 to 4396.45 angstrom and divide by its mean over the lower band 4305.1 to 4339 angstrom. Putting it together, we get 1.2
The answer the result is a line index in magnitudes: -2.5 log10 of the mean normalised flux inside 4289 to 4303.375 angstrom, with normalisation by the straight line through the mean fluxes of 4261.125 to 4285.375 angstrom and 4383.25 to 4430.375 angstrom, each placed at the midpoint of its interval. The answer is 0.14 mag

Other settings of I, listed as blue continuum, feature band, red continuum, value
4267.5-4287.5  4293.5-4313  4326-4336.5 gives 4.95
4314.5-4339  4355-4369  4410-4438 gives -0.46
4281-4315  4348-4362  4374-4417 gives -2.38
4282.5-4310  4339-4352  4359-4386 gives -1.10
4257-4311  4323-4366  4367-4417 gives -2.83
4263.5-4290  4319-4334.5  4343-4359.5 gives 0.52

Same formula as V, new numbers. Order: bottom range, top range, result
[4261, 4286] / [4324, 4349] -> 1.18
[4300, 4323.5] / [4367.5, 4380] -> 1.41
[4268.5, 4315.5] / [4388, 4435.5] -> 1.45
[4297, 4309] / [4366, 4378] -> 1.78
